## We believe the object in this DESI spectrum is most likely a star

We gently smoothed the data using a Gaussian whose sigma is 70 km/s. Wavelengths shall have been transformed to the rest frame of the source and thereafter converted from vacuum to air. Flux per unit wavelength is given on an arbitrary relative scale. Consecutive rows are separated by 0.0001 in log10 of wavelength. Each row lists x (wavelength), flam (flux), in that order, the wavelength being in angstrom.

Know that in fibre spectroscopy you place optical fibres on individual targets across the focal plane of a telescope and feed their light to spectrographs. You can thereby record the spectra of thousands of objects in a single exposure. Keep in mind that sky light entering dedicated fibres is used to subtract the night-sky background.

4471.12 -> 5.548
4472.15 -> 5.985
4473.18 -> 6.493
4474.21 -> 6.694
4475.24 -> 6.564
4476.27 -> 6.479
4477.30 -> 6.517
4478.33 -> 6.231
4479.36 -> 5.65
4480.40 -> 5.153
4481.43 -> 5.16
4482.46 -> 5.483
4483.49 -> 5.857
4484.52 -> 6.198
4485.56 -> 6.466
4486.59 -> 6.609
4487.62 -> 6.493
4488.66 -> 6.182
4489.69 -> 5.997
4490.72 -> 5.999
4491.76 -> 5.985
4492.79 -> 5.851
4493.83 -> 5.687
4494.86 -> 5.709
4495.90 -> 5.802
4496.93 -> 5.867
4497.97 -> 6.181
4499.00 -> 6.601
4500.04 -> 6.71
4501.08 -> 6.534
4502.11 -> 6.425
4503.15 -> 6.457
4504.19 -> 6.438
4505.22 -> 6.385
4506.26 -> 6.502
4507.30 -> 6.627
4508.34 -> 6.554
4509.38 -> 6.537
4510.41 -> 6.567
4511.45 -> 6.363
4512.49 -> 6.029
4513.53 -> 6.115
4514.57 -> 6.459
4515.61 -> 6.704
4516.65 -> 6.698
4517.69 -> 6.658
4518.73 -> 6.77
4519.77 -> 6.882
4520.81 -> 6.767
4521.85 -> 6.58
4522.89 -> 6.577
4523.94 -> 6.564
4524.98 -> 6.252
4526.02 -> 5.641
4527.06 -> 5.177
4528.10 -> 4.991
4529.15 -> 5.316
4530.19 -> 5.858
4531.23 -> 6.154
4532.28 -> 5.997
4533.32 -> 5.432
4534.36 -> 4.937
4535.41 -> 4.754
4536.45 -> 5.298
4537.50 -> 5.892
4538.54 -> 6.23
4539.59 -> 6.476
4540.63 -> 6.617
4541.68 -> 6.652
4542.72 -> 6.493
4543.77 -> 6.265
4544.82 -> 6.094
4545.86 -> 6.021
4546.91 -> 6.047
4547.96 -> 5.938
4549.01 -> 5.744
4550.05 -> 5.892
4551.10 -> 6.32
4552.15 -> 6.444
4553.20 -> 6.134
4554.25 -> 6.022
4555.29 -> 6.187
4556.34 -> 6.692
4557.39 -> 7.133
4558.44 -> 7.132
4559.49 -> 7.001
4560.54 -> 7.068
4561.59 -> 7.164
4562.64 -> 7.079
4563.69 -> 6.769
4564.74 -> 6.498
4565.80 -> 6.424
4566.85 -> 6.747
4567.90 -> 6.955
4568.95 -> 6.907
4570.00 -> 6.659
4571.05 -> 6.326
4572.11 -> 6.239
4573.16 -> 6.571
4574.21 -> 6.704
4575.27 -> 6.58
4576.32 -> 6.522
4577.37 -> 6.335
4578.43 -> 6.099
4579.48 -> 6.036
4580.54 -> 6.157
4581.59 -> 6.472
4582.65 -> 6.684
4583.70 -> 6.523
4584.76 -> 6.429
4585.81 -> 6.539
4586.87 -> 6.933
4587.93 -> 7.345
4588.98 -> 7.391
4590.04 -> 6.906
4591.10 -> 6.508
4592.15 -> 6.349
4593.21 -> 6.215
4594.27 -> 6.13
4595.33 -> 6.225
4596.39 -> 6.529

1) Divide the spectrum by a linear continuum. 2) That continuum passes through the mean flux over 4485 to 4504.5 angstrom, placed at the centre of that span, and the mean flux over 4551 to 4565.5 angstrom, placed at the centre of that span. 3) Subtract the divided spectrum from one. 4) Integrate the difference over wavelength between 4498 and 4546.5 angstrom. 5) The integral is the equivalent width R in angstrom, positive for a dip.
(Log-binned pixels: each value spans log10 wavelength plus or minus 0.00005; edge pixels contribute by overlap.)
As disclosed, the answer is 1.5 angstrom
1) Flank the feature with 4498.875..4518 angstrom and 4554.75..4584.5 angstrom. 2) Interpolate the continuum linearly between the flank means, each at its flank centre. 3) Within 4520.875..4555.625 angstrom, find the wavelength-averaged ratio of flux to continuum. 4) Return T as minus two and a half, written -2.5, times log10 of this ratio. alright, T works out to 0.10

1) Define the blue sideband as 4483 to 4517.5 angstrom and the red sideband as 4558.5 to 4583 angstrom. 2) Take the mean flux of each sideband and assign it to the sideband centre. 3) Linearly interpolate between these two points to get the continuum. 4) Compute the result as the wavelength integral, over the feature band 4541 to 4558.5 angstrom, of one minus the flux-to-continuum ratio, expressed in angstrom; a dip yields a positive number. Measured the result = 0.63 angstrom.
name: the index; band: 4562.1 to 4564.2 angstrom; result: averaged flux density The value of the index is 6.93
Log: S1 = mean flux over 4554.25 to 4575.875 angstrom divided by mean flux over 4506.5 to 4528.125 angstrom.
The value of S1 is 1.1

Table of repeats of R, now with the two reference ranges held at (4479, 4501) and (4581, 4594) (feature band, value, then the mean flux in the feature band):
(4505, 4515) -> -0.5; 6.41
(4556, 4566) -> -0.7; 6.91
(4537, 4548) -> 0.2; 6.26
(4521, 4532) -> 0.5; 5.94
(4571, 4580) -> 0.3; 6.38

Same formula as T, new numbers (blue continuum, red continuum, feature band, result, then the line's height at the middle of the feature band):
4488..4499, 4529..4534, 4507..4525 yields -0.123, 5.85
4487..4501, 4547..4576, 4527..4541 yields 0.129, 6.37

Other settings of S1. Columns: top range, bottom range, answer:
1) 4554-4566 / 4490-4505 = 1.10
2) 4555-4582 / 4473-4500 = 1.09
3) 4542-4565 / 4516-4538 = 1.08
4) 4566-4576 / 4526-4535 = 1.21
